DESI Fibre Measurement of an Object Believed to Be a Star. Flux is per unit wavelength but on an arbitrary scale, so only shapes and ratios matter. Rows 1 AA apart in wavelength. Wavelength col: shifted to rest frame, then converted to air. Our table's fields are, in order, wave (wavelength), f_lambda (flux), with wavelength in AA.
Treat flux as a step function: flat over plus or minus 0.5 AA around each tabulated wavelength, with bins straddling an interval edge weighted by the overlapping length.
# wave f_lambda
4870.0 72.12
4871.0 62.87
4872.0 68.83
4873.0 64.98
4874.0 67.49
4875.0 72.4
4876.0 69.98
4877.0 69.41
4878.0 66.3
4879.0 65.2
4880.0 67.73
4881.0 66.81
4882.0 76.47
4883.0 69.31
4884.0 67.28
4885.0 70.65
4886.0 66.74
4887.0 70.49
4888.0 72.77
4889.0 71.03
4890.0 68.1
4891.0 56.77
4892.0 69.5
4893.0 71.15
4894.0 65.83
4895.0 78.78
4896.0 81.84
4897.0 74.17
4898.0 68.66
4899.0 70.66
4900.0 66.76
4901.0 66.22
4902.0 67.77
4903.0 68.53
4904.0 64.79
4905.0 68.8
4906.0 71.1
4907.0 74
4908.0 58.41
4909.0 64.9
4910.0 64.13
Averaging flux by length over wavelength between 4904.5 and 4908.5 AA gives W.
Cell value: 68.1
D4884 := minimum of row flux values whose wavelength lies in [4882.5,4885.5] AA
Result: 67.28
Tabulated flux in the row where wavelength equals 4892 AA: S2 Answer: 69.5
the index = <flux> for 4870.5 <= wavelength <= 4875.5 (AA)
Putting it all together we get 67.3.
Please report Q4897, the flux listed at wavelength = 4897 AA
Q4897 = 74.17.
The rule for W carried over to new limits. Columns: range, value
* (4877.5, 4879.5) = 65.8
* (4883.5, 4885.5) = 69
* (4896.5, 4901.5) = 69.3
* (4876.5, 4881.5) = 67.1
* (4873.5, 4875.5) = 69.9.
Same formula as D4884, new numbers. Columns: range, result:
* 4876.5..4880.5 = 65.2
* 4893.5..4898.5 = 65.83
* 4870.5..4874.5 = 62.87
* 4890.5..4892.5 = 56.77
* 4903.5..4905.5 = 64.79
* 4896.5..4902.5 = 66.22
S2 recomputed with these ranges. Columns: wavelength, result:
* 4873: 64.98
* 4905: 68.8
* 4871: 62.87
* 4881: 66.81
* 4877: 69.41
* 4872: 68.83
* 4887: 70.49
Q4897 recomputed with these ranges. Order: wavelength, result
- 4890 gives 68.1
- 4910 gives 64.13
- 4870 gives 72.12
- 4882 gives 76.47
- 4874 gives 67.49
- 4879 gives 65.2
